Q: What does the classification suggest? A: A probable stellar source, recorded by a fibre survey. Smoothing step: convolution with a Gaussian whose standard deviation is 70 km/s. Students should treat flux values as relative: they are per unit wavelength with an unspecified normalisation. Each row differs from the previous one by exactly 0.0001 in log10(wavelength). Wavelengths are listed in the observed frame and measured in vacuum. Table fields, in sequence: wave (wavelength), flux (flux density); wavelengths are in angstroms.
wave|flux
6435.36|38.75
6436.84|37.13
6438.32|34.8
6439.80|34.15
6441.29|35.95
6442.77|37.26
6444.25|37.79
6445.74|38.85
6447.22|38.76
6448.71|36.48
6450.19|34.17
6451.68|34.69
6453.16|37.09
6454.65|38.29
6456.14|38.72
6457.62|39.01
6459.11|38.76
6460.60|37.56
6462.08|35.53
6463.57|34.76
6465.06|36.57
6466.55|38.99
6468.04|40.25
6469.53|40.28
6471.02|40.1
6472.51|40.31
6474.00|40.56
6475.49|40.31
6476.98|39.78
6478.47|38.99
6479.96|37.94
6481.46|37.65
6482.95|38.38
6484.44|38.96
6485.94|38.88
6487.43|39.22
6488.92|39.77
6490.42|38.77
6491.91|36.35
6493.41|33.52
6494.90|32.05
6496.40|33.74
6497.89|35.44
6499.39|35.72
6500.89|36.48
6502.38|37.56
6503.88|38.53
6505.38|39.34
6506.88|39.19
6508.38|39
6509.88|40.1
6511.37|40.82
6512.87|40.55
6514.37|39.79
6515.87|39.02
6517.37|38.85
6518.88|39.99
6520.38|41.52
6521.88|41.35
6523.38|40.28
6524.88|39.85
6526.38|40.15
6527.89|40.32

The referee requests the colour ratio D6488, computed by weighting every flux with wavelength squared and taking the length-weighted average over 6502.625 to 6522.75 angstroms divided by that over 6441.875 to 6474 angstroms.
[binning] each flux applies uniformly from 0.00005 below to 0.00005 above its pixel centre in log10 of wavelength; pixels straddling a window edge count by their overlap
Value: 1.07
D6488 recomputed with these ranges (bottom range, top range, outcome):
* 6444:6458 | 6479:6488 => 1.04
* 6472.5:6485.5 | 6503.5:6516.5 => 1.02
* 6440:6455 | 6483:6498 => 1.01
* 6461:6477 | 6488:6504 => 0.94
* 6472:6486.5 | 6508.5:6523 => 1.04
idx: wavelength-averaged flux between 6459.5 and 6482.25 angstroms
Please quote 38.6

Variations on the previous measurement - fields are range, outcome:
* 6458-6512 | 38.1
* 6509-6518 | 39.9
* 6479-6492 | 38.5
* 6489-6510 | 36.8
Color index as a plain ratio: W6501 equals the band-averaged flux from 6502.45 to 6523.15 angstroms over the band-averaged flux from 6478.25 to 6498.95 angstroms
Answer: 1.1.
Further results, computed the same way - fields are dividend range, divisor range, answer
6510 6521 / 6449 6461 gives 1.08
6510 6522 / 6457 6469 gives 1.07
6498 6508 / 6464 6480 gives 0.95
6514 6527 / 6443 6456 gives 1.08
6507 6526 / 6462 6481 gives 1.03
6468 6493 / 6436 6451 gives 1.07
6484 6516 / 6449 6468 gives 1.02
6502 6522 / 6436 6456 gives 1.08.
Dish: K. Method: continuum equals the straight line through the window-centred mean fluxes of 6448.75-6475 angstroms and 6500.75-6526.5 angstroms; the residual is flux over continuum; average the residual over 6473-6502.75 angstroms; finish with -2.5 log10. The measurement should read 0.04 mag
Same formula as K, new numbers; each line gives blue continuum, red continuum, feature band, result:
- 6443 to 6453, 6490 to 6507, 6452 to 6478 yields -0.056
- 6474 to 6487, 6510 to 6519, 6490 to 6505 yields 0.103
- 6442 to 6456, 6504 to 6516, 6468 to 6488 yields -0.029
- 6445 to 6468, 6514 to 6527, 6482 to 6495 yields 0.031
